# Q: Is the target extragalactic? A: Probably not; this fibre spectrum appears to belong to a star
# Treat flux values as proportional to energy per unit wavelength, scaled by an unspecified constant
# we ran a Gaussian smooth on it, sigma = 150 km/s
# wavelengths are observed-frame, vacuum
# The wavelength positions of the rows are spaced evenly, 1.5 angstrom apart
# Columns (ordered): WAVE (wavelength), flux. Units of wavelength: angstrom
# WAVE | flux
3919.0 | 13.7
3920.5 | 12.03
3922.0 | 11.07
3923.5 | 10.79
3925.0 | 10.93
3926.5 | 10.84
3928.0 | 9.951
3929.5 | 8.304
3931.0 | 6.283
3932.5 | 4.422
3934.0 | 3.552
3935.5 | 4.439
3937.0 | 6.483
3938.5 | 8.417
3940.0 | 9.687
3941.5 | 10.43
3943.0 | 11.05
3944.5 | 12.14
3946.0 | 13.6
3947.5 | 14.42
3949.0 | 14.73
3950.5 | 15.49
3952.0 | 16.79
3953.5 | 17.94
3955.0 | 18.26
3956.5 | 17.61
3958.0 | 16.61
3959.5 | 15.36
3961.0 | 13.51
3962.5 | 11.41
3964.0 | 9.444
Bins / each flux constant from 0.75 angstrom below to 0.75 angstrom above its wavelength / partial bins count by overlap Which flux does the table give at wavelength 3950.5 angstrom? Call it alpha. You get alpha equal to 15.49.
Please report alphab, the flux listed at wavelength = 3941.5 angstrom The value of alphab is 10.43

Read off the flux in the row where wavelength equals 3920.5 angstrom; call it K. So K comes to 12.03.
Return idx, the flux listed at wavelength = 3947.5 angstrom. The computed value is 14.42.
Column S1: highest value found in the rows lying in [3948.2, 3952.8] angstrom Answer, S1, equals 16.79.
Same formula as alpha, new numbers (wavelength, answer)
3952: 16.79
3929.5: 8.304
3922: 11.07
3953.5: 17.94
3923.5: 10.79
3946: 13.6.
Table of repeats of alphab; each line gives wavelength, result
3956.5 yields 17.61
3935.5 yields 4.439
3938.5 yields 8.417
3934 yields 3.552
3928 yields 9.951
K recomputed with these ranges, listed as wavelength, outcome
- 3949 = 14.73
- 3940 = 9.687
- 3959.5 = 15.36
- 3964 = 9.444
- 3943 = 11.05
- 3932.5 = 4.422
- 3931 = 6.283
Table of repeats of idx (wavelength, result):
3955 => 18.26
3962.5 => 11.41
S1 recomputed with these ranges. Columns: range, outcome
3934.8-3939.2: 8.417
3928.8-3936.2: 8.304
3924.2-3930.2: 10.93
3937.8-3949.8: 14.73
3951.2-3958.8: 18.26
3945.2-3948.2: 14.42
